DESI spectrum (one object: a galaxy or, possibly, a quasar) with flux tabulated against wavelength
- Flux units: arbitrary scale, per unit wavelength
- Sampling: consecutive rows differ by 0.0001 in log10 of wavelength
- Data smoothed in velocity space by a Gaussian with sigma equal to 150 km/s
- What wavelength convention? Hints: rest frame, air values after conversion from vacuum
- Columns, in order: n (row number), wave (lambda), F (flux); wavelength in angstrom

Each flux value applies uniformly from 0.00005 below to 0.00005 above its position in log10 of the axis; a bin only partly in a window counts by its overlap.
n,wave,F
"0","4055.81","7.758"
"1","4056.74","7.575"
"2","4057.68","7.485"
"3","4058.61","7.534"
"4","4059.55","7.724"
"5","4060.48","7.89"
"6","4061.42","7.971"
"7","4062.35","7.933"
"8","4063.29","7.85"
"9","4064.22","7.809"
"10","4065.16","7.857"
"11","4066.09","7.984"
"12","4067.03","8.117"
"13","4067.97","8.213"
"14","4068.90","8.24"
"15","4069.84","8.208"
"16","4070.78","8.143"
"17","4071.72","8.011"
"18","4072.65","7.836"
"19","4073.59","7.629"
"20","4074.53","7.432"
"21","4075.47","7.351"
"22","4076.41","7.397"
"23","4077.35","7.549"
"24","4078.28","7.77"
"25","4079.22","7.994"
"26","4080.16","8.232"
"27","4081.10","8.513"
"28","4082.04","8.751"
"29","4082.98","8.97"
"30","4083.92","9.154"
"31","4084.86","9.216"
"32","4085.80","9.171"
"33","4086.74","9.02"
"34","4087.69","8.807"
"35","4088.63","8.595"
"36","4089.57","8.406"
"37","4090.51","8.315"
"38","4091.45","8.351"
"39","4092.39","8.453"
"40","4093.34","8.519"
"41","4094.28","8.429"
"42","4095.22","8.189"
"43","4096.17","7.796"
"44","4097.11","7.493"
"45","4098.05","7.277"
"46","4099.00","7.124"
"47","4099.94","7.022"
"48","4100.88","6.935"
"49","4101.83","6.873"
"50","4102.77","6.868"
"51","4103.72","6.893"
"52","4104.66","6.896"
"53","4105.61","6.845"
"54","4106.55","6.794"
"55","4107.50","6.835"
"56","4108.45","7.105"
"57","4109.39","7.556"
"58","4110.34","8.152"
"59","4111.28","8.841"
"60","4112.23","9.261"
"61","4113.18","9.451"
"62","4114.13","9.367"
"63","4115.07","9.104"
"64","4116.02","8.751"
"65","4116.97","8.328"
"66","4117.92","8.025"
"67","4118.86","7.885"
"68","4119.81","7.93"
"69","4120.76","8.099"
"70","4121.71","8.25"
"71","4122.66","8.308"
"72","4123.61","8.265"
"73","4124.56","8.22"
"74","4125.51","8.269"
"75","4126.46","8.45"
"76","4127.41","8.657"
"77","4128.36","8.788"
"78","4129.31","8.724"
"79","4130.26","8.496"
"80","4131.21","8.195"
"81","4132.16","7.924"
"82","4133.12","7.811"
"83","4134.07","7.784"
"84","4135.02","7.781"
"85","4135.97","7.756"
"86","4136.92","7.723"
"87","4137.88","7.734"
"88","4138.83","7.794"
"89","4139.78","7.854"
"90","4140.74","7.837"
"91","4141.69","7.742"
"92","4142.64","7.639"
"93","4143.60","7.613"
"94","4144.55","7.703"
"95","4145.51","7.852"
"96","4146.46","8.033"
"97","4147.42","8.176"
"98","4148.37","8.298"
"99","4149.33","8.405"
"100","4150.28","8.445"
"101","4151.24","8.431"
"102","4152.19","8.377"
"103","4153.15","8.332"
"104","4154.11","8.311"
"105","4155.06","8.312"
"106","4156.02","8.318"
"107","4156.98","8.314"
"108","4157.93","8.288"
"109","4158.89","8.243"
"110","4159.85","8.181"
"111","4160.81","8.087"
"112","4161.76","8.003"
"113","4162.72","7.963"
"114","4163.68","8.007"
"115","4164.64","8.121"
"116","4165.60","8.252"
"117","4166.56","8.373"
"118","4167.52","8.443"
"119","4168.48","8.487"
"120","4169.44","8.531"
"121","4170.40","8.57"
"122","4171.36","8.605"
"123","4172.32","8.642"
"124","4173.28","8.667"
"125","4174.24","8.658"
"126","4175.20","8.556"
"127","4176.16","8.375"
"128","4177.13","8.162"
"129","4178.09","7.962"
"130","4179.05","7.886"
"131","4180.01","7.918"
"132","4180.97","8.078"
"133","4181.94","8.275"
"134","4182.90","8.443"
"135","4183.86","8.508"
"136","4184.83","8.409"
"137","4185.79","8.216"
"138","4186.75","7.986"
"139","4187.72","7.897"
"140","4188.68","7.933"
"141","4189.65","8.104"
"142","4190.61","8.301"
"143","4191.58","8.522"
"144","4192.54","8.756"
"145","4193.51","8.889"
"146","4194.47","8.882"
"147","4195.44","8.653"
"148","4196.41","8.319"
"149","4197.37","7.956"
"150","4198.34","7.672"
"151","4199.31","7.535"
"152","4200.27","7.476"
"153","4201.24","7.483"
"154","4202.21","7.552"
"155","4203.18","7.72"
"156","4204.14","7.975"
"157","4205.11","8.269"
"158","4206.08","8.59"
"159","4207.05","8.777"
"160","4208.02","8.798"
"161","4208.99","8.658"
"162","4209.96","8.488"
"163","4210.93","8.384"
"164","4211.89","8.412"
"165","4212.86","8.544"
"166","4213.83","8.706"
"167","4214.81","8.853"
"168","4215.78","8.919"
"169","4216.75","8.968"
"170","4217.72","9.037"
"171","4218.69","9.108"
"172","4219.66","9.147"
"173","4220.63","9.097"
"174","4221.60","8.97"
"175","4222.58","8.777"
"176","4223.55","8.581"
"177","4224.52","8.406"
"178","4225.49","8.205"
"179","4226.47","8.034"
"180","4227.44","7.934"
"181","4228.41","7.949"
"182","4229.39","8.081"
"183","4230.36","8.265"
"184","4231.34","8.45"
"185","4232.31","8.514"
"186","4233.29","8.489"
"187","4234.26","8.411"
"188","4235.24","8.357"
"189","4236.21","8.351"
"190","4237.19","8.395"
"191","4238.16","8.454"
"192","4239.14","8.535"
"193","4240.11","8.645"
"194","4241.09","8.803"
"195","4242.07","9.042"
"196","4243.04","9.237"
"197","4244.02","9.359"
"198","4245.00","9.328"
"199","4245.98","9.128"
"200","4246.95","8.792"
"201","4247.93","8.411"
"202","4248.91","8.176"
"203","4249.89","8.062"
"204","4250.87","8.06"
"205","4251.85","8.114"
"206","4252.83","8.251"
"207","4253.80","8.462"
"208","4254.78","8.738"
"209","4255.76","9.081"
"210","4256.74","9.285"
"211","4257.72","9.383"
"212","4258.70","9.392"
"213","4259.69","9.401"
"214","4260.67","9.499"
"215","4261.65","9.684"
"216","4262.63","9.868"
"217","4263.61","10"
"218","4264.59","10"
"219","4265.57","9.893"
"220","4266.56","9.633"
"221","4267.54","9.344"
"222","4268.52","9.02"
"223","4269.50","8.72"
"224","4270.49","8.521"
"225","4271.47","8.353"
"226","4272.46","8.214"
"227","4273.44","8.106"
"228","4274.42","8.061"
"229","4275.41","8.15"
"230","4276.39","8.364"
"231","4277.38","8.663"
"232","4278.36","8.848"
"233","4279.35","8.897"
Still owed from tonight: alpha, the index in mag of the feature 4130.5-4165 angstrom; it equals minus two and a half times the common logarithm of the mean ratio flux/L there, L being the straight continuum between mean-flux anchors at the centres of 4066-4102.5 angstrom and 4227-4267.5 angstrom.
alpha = 0.04 mag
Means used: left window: 8.08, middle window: 8.04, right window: 8.83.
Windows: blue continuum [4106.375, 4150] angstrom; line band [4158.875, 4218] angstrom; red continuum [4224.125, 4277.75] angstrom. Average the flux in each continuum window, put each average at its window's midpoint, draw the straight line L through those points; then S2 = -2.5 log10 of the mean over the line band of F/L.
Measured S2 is 0.01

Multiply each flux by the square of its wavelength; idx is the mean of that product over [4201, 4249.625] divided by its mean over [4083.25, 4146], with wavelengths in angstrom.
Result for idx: 1.1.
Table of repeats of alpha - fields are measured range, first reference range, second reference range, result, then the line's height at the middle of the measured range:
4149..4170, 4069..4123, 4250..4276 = 0.014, 8.39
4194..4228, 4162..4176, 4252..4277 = 0.032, 8.67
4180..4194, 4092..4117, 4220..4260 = 0.001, 8.3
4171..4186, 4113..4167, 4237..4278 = 0.010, 8.42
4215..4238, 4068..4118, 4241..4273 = 0.035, 8.83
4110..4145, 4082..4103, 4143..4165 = -0.009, 8.16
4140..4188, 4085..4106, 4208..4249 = 0.005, 8.26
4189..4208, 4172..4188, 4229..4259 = 0.025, 8.38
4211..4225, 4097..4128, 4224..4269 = -0.025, 8.61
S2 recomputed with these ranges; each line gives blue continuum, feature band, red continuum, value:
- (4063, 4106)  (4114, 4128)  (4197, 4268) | -0.03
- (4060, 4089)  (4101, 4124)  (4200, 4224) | 0.05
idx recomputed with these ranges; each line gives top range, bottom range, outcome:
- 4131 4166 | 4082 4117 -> 1.02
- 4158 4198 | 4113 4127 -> 1.01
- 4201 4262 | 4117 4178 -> 1.10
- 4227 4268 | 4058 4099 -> 1.18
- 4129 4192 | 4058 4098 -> 1.04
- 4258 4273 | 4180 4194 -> 1.16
